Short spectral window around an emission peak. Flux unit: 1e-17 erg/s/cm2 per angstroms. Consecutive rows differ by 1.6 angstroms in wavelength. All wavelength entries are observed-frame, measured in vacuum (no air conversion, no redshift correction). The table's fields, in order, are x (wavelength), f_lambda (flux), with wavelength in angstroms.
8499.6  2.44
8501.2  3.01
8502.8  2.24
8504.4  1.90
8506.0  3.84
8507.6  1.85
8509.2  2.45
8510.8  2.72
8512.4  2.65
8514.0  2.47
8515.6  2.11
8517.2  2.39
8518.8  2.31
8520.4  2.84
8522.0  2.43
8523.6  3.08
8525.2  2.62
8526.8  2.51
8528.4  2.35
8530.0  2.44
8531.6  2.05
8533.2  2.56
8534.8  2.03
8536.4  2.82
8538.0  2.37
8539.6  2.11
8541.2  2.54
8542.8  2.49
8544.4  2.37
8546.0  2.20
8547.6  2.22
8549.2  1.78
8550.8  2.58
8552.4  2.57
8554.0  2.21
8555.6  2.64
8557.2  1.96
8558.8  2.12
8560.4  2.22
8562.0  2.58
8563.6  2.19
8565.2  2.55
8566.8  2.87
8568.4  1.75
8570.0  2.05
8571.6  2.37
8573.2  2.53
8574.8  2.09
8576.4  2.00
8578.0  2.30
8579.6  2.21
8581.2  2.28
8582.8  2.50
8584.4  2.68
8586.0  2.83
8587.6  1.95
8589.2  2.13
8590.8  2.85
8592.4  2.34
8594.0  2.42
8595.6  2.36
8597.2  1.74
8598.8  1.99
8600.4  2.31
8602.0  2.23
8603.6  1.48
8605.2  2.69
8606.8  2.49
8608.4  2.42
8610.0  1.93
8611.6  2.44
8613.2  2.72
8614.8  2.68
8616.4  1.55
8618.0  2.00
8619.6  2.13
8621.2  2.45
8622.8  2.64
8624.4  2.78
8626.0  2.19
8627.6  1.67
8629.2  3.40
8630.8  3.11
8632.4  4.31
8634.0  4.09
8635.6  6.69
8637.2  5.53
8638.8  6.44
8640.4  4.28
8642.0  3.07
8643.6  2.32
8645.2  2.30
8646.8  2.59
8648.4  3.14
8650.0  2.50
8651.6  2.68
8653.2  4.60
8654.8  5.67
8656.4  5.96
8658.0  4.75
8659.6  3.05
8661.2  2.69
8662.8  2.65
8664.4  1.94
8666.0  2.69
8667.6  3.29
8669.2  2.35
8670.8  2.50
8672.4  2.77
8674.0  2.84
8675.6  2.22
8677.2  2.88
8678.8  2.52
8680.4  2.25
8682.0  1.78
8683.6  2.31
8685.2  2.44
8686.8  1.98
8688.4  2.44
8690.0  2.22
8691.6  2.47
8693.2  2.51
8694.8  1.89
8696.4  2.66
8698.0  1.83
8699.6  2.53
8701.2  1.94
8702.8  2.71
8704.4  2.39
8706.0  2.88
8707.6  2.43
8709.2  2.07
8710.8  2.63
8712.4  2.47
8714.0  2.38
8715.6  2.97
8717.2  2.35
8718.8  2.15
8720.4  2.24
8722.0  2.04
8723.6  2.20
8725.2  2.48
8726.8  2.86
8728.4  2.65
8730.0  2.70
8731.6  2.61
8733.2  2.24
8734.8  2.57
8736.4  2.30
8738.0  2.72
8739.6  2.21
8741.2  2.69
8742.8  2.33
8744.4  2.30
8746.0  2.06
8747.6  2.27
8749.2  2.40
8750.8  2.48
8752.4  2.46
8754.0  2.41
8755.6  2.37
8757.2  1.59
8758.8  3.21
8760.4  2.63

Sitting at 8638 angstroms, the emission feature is [S II]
